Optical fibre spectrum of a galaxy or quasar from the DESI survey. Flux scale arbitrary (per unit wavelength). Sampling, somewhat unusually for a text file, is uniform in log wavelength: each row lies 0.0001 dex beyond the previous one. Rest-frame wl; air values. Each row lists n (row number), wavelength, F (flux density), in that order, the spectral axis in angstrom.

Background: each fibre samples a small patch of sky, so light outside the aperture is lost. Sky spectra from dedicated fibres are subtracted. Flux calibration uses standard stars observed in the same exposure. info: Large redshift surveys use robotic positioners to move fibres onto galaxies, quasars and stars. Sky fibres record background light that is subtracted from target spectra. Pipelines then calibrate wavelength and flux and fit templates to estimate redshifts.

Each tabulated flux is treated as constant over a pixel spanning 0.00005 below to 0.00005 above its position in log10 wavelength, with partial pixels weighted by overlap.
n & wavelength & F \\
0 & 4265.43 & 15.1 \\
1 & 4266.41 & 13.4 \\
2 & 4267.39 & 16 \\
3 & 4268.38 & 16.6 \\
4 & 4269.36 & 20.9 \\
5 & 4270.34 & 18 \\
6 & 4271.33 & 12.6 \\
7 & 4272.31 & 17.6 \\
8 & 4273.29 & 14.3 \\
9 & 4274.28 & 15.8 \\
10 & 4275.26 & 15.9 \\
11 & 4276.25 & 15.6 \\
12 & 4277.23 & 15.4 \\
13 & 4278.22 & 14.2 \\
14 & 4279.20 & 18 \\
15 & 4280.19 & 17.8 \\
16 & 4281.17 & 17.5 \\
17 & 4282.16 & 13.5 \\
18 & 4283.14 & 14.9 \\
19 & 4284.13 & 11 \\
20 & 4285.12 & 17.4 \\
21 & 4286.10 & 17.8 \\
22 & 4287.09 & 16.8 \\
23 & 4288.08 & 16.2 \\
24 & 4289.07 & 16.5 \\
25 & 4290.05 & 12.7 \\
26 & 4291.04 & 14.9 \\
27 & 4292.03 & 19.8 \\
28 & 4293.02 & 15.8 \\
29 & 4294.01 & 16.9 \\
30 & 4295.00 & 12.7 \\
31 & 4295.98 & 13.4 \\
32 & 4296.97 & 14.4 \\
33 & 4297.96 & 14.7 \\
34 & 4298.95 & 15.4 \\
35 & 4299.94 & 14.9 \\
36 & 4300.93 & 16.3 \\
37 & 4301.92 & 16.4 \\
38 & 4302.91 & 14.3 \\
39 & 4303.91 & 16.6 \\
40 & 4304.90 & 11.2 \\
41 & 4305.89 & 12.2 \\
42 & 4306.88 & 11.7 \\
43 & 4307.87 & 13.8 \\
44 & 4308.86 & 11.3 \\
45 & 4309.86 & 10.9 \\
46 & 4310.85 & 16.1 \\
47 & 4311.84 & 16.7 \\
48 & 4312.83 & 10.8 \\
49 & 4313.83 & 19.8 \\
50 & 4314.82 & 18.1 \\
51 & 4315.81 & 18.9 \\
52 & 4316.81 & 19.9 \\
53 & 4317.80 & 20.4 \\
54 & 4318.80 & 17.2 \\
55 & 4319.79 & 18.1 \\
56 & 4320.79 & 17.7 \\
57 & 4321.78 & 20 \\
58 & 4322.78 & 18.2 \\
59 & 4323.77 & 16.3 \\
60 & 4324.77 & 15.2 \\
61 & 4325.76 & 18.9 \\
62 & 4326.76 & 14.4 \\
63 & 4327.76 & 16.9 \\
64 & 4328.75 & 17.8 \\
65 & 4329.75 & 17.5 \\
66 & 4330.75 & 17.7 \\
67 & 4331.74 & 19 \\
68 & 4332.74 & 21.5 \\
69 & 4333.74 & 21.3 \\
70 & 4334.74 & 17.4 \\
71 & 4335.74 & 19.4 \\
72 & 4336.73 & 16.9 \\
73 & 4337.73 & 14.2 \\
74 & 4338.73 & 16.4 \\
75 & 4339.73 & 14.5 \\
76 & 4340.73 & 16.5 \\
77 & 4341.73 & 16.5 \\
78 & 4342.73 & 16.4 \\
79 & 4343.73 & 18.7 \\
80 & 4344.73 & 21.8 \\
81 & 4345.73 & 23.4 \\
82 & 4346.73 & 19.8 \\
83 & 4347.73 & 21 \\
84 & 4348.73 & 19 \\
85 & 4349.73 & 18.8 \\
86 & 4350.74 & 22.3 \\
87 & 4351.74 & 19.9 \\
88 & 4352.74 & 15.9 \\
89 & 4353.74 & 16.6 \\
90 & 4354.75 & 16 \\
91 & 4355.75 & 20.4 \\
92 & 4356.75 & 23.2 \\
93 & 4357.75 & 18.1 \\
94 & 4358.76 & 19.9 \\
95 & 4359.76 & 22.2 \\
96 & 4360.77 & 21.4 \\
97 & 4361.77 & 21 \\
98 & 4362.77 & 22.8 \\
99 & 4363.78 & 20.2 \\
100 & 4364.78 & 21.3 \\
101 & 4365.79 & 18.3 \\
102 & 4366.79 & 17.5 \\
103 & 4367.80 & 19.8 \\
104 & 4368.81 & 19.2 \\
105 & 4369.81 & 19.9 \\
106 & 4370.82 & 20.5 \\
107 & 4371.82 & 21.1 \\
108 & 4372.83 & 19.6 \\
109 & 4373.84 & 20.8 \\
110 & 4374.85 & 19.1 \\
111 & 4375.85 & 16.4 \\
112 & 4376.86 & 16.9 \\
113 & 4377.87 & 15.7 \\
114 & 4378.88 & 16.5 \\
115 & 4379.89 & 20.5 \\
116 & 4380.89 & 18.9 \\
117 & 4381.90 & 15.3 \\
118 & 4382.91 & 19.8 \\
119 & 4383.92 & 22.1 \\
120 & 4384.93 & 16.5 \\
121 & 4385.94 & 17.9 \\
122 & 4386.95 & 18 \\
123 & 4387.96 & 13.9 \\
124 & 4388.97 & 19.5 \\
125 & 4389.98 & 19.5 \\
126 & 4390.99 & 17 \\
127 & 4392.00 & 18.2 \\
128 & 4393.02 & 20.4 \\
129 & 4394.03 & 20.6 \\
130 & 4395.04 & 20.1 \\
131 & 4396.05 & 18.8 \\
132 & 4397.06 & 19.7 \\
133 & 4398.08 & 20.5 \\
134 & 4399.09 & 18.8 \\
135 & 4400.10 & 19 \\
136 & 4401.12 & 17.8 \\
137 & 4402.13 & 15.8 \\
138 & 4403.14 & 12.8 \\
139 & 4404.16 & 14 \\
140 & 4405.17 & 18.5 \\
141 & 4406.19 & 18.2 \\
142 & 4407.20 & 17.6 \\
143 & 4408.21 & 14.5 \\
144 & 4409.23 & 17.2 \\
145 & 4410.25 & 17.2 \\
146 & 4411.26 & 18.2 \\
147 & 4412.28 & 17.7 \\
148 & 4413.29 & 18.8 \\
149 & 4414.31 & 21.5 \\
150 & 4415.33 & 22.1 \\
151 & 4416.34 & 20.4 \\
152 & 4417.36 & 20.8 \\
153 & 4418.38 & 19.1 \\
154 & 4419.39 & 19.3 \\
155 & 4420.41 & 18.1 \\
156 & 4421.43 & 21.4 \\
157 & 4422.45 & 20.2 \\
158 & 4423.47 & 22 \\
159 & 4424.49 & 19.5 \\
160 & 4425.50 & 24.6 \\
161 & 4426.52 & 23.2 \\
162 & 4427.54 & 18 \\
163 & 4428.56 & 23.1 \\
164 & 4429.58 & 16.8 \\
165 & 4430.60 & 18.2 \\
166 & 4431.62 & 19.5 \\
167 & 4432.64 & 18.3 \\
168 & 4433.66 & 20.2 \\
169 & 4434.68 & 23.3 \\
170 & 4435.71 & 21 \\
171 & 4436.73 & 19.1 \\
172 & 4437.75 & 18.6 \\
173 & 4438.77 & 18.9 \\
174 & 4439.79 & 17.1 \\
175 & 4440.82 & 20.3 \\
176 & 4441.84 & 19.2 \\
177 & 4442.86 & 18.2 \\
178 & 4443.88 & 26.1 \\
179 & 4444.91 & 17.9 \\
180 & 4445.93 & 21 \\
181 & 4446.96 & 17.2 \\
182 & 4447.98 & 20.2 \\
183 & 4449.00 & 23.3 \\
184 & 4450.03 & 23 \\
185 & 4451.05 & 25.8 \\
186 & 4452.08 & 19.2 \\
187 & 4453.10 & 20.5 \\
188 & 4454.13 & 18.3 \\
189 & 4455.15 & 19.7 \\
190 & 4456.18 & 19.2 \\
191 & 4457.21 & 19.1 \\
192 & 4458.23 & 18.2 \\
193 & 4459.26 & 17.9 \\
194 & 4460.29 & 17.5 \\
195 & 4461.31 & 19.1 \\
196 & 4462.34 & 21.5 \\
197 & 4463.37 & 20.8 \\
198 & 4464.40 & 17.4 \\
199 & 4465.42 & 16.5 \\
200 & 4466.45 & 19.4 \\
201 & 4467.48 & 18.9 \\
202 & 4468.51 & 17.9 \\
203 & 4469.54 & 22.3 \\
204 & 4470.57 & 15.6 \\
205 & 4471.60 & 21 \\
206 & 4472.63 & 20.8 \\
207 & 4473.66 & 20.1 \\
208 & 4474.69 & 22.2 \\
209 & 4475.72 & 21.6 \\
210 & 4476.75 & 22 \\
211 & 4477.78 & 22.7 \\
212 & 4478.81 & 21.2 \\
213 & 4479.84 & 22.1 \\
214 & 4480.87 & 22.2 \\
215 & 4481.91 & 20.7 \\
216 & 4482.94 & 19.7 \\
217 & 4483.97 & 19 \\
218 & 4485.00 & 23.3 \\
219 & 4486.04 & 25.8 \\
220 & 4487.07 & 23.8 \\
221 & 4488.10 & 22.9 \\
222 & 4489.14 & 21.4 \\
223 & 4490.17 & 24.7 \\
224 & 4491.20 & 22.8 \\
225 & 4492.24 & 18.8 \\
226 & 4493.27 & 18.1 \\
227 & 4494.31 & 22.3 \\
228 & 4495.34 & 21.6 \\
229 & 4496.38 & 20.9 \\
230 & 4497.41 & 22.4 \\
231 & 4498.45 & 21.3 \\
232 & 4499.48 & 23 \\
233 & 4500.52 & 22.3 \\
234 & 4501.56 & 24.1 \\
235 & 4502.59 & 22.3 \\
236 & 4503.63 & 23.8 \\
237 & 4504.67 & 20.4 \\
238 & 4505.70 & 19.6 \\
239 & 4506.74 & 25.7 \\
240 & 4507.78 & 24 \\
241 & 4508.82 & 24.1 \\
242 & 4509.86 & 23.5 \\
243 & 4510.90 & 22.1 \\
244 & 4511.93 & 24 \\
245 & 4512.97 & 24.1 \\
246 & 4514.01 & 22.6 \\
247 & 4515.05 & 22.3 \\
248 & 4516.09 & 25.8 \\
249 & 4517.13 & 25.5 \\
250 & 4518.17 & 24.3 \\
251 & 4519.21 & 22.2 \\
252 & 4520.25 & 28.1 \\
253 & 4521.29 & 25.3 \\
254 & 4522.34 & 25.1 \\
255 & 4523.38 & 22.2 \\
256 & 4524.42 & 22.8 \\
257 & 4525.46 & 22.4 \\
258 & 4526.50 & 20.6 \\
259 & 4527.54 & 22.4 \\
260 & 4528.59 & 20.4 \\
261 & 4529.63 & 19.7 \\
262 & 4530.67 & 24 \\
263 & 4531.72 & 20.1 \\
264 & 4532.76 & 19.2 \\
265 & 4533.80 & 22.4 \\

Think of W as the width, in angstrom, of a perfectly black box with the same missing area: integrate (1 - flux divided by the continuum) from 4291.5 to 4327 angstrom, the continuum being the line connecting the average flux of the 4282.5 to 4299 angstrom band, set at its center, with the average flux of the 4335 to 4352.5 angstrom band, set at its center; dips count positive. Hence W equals 1.4 angstrom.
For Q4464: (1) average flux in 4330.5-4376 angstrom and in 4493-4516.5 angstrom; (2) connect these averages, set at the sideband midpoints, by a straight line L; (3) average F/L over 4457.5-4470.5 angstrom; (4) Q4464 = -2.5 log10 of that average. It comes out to 0.16 mag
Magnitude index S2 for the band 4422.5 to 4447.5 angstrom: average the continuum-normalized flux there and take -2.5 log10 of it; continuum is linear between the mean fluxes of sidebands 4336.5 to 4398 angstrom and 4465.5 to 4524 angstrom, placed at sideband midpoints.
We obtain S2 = 0.032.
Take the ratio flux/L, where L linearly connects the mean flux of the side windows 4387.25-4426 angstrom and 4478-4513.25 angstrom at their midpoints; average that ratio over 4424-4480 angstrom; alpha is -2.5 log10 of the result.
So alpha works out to 0.03 mag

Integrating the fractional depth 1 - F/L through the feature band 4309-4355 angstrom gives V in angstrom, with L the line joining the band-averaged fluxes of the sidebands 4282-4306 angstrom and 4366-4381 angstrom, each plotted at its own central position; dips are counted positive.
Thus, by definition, -2.45 angstrom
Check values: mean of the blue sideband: 15.1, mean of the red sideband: 18.8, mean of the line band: 17.8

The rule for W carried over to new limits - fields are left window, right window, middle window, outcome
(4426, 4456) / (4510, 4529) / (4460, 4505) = 1.67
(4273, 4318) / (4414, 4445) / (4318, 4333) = -1.16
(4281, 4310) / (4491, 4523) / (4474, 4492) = -0.10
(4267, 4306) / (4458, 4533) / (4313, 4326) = -1.25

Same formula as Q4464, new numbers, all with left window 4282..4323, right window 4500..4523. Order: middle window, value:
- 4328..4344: -0.04 mag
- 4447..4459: 0.05 mag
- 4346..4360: -0.11 mag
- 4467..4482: 0.08 mag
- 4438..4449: 0.07 mag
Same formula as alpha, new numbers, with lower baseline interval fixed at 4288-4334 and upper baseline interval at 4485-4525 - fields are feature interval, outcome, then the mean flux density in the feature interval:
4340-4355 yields -0.08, 18.8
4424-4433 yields 0.01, 20.2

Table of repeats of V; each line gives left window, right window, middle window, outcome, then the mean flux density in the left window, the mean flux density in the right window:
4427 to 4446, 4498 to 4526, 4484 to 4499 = 0.2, 19.7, 23.4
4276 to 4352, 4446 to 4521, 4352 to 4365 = -1.4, 16.7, 21.5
